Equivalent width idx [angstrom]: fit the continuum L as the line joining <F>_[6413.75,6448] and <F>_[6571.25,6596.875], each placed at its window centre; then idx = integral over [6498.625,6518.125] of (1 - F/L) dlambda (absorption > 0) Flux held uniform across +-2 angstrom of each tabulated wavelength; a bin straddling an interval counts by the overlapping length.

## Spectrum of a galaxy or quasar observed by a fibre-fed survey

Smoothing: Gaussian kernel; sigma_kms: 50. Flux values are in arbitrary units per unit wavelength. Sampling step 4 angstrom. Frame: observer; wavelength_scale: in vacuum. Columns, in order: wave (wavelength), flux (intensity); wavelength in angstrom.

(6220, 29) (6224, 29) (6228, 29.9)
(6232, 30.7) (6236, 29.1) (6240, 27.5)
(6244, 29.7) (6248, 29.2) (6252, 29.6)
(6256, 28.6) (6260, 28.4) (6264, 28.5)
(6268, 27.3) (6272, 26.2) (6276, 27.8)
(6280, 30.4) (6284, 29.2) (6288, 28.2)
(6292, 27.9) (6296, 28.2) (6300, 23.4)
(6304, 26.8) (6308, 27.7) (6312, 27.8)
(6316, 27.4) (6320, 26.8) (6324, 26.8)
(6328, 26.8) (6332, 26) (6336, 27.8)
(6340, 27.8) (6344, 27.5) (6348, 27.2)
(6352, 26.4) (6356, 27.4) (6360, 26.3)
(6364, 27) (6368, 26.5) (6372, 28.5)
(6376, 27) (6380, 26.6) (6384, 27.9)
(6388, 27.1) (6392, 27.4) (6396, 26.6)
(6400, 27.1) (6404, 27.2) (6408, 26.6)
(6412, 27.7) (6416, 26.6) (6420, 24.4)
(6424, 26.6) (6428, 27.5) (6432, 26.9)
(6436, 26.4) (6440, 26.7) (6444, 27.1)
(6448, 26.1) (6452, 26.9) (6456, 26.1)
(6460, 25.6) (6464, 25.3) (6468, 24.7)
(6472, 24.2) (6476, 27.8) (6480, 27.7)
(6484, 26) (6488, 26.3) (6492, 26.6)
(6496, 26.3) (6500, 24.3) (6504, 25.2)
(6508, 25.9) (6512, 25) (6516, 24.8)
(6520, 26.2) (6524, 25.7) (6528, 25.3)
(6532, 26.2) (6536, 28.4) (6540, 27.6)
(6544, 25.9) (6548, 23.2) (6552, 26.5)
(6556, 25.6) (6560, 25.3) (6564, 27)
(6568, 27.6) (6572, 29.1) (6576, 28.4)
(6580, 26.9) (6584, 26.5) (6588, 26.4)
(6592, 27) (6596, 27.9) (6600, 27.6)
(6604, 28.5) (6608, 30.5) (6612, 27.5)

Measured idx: 1.4 angstrom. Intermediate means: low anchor 26.5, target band 25.1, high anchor 27.4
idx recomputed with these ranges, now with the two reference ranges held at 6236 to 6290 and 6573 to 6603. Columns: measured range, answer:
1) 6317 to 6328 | 0.6 angstrom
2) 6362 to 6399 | 1.2 angstrom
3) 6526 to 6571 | 1.9 angstrom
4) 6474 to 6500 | 1.1 angstrom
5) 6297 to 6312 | 1.1 angstrom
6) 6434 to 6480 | 2.8 angstrom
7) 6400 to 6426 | 1.3 angstrom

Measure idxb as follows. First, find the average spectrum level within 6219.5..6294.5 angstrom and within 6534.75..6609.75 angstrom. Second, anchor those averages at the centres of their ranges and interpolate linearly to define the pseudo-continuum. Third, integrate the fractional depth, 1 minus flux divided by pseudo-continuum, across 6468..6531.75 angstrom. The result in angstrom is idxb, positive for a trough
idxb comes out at 3.9 angstrom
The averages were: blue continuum 28.7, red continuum 27.1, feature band 25.8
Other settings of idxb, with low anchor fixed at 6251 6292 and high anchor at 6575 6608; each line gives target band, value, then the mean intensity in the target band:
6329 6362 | 1.3 angstrom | 27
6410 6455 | 2.2 angstrom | 26.6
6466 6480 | 1.0 angstrom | 25.9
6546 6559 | 1.2 angstrom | 25.1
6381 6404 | 0.7 angstrom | 27.2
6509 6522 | 1.1 angstrom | 25.4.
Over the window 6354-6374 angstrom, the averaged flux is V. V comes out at 27.1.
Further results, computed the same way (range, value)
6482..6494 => 26.3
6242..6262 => 29.1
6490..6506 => 25.6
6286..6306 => 26.9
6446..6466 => 26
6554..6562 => 25.5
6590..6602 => 27.5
